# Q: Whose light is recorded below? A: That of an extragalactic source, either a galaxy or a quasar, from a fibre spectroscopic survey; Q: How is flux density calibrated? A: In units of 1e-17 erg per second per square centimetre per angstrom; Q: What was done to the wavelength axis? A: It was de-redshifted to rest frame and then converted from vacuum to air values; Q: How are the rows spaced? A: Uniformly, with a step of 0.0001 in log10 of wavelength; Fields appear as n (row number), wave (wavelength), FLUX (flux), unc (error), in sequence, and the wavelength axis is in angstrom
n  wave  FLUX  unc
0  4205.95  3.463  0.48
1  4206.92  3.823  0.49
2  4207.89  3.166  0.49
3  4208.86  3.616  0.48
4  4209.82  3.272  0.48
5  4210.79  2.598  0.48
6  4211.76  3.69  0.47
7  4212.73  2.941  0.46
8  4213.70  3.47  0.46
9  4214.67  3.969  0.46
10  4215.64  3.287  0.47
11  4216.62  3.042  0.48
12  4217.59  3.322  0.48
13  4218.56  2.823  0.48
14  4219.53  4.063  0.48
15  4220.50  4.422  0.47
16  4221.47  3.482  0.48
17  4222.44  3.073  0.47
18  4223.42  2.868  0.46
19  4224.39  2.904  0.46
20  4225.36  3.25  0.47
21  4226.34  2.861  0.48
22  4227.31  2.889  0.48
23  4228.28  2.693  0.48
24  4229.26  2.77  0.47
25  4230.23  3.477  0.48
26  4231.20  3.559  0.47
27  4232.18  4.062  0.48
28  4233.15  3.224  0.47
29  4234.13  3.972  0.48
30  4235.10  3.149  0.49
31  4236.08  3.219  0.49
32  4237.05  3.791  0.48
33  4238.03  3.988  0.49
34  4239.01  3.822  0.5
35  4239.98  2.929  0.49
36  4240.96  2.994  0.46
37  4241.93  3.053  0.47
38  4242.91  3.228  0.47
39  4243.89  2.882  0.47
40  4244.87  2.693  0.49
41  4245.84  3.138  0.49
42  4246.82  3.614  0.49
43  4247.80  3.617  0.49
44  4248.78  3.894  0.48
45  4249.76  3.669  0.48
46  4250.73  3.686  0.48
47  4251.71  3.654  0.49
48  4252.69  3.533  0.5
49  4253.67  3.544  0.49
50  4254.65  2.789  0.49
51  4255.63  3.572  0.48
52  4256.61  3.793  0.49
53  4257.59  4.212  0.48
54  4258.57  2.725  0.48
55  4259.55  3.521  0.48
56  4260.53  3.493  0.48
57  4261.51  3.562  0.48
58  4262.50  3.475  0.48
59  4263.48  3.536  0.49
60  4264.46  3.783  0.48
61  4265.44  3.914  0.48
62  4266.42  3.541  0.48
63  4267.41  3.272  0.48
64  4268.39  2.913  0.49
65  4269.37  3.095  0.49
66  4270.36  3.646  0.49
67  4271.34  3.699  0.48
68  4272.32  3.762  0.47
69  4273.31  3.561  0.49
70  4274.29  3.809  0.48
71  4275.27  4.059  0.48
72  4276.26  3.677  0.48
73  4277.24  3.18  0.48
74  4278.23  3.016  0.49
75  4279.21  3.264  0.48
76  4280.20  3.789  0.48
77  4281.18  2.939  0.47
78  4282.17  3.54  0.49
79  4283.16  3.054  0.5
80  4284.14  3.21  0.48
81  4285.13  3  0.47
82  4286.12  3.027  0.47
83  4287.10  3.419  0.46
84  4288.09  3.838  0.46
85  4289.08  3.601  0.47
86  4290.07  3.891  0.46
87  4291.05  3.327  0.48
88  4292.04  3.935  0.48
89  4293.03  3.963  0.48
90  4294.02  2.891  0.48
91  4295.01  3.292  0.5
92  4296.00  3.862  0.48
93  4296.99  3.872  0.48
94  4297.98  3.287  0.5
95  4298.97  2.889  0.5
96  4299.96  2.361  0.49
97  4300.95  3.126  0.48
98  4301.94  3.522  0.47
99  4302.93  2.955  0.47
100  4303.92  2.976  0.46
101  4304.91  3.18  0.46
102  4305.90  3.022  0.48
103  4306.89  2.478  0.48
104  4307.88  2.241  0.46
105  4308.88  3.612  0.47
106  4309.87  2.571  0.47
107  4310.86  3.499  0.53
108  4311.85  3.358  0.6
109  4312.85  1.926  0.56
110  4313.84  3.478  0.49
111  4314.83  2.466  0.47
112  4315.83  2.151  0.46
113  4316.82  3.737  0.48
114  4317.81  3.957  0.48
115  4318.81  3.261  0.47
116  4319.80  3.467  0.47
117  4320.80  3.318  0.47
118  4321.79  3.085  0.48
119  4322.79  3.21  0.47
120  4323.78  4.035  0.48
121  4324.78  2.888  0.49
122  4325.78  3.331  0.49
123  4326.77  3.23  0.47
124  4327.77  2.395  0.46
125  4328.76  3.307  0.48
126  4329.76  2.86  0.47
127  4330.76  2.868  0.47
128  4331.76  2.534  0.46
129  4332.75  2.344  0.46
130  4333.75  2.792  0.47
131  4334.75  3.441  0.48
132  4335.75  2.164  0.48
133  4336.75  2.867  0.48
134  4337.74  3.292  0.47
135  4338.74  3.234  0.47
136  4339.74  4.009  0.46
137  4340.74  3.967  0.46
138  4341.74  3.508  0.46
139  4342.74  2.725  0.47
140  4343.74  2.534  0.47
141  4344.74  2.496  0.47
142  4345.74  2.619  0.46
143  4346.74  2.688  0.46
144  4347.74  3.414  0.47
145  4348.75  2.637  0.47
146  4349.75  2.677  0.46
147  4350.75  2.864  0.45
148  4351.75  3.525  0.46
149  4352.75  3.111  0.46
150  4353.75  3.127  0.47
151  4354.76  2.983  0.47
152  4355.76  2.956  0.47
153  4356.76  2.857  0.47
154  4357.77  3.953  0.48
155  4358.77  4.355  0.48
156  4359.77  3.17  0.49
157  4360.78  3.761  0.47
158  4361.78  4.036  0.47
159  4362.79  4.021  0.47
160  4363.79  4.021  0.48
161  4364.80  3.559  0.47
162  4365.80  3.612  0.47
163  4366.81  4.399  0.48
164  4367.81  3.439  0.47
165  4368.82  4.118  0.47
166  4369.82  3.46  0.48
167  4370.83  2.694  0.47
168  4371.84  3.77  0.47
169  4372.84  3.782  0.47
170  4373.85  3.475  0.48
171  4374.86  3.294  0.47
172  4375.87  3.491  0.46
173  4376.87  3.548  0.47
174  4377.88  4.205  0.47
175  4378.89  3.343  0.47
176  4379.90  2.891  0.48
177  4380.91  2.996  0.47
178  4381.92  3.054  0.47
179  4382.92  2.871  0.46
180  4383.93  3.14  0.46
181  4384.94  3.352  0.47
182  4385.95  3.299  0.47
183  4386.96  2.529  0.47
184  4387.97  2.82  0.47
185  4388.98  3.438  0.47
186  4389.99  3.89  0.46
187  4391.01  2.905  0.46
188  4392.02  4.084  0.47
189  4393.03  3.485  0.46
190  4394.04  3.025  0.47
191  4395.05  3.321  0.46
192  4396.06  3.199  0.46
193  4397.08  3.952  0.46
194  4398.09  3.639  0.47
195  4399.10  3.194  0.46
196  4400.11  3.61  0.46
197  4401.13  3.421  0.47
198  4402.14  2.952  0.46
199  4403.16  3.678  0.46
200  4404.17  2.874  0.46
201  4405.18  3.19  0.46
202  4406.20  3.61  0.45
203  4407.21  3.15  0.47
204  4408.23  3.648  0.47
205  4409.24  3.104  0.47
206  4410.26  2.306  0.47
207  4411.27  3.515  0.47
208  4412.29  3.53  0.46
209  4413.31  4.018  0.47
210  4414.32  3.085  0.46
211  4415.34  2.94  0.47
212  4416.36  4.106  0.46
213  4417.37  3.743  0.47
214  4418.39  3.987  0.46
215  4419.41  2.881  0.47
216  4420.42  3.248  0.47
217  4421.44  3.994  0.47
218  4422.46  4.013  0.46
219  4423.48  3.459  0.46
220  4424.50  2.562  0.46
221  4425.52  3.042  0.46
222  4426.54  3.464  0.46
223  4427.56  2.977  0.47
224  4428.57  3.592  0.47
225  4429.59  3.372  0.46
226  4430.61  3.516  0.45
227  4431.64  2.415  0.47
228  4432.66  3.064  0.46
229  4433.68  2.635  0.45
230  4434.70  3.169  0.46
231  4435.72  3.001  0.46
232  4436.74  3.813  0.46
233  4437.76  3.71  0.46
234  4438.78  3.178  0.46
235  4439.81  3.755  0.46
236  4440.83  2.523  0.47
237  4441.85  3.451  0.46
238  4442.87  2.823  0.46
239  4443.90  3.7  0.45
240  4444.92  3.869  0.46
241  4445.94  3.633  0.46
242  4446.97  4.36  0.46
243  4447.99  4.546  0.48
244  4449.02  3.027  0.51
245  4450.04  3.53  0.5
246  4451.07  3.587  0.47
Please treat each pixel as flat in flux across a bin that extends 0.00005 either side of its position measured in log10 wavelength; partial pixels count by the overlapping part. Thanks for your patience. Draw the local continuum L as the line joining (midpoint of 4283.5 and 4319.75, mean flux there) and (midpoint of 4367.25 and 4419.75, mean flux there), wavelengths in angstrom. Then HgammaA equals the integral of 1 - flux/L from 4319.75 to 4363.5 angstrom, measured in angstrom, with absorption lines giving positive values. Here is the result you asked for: 1.6 angstrom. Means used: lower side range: 3.2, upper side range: 3.37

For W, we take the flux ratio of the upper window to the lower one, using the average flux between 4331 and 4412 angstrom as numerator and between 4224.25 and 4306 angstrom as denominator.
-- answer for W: 1.0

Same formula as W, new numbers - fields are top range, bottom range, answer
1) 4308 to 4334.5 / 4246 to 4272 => 0.87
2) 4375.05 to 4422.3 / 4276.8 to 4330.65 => 1.05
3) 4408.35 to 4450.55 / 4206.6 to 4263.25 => 1.00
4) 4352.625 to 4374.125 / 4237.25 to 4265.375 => 1.04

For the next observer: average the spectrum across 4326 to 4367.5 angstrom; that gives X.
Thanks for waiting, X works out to 3.2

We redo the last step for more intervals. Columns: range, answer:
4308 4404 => 3.25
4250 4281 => 3.51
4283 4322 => 3.2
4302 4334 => 3.03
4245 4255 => 3.5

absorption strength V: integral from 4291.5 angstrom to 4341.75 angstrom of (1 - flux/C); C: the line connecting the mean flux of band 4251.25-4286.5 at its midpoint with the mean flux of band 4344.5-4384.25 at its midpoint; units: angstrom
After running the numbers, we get 4.0 angstrom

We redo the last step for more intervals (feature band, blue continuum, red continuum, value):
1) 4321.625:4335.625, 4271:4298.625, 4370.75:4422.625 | 1.81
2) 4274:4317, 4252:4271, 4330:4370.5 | 2.06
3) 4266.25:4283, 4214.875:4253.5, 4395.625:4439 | -0.48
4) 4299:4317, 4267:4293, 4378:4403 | 2.65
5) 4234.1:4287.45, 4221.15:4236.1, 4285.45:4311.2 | -3.30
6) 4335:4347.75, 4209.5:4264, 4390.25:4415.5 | 1.23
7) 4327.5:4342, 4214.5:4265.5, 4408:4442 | 1.35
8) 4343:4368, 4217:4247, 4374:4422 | 0.25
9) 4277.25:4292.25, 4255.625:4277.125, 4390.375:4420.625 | 0.72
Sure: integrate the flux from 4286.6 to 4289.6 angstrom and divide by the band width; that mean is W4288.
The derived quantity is 3.62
